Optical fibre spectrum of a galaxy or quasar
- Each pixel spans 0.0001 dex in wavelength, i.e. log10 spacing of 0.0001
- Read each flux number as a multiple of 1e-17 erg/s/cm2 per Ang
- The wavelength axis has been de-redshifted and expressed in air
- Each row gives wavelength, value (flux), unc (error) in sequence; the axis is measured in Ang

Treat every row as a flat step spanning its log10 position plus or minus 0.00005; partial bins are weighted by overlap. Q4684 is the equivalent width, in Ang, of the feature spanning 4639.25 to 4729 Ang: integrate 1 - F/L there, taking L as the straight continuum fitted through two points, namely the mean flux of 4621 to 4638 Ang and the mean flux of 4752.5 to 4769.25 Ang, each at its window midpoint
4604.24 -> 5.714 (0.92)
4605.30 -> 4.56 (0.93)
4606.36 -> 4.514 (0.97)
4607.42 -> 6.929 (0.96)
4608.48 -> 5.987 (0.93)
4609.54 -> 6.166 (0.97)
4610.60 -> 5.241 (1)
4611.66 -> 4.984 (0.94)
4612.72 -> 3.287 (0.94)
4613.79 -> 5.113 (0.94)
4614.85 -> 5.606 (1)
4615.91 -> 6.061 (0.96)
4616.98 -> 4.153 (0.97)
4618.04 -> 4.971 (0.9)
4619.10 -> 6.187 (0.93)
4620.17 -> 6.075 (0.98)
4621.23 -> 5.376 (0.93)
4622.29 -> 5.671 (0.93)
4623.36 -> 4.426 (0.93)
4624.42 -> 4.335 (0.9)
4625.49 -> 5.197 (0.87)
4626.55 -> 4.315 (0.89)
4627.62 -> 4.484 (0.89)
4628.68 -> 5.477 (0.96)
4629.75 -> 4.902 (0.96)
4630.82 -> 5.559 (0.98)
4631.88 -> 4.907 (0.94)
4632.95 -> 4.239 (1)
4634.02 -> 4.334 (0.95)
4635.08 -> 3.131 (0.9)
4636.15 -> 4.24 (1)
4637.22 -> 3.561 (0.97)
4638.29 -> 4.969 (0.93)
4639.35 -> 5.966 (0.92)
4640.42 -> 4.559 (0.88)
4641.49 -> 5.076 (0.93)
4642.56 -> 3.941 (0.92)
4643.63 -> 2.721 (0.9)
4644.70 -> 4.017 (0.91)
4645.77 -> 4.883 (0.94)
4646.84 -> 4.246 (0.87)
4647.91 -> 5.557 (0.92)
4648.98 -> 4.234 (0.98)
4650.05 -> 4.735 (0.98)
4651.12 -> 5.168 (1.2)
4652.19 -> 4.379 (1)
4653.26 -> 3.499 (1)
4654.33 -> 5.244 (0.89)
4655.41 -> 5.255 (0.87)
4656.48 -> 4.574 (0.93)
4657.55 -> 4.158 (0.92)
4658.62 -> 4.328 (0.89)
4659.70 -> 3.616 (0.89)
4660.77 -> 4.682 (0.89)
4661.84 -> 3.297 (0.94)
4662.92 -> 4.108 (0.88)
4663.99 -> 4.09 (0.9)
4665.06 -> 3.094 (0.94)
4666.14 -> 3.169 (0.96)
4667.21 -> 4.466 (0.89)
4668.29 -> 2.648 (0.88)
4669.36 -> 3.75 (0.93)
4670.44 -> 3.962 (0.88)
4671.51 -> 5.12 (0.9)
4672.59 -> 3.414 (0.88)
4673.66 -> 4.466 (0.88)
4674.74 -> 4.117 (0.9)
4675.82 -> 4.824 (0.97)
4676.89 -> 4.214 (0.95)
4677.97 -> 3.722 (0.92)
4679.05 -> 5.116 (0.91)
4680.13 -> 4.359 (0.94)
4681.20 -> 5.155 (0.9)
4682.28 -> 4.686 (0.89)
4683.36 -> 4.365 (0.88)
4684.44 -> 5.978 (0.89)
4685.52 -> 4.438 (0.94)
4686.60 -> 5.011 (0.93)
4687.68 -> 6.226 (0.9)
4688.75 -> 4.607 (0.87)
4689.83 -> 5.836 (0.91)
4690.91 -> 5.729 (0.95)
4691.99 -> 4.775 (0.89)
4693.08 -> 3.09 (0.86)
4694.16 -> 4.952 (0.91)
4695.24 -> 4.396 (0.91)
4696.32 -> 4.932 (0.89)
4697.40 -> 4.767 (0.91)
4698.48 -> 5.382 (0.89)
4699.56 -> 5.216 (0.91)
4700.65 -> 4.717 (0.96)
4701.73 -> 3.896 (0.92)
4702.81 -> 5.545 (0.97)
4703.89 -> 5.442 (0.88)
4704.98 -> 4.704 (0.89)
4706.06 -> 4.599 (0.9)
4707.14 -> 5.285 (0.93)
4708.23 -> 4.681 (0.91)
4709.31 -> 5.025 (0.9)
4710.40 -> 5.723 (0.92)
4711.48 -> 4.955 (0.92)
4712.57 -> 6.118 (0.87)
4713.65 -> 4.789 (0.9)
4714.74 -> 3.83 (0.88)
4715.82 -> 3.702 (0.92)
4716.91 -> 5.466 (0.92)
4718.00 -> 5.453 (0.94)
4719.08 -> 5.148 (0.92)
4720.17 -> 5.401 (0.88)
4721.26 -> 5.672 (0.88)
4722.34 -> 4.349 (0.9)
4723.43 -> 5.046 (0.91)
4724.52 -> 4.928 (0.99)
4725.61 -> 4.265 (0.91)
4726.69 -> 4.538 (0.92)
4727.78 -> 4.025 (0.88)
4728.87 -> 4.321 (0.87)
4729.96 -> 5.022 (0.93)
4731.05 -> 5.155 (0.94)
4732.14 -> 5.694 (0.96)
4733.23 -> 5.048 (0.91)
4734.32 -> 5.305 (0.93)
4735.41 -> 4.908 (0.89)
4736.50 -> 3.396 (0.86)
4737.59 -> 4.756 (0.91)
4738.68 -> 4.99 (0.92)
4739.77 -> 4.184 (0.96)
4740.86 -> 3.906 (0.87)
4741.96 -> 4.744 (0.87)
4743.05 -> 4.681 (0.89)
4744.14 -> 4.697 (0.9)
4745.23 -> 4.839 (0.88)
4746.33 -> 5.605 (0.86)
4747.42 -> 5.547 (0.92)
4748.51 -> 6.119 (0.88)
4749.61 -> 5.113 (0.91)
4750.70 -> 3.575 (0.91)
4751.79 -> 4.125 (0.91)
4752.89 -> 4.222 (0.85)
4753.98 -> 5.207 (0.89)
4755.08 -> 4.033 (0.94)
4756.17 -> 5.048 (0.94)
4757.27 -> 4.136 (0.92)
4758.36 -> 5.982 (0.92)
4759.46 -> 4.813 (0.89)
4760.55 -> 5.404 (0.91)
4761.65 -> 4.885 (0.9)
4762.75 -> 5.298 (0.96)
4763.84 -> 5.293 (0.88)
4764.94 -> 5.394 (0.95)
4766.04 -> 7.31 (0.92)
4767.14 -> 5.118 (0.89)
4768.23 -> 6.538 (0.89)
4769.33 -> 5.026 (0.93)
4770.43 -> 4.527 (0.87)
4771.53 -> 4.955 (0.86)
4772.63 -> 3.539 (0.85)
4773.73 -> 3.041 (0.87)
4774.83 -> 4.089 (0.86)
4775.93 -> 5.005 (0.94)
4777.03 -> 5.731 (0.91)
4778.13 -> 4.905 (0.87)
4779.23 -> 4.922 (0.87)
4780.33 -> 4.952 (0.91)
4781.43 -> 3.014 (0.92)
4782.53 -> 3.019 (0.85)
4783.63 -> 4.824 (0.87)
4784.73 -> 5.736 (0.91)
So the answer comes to 5.03 Ang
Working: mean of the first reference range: 4.62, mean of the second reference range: 5.25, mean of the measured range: 4.61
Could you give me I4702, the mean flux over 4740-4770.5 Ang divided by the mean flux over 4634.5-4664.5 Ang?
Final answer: 1.15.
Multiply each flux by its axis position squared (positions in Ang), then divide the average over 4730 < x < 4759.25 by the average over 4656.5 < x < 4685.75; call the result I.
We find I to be 1.18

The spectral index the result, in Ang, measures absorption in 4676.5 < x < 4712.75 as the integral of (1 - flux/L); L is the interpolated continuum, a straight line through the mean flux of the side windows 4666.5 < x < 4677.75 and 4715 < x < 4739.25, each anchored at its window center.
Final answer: -4.4 Ang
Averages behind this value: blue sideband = 4.07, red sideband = 4.83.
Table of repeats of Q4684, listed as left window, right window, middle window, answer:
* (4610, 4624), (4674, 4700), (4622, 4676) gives 7.0 Ang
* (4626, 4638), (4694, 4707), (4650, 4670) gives 2.3 Ang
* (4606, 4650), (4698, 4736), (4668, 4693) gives 1.5 Ang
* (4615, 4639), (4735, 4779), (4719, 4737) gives 0.1 Ang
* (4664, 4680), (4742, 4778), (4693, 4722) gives -3.6 Ang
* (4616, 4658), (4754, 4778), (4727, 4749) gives 0.5 Ang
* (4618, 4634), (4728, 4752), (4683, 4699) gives -0.2 Ang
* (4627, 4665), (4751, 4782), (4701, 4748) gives -1.5 Ang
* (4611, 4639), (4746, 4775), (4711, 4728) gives 0.2 Ang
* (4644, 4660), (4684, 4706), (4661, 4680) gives 2.9 Ang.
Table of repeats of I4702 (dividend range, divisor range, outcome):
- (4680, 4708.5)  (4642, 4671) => 1.19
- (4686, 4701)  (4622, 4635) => 1.05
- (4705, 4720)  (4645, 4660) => 1.09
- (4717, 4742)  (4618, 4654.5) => 1.02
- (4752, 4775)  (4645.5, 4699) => 1.10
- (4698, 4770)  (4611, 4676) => 1.10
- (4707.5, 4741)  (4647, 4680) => 1.14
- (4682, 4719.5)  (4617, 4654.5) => 1.06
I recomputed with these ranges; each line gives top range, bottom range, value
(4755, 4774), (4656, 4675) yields 1.34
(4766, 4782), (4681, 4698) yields 1.00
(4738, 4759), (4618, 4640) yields 1.03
